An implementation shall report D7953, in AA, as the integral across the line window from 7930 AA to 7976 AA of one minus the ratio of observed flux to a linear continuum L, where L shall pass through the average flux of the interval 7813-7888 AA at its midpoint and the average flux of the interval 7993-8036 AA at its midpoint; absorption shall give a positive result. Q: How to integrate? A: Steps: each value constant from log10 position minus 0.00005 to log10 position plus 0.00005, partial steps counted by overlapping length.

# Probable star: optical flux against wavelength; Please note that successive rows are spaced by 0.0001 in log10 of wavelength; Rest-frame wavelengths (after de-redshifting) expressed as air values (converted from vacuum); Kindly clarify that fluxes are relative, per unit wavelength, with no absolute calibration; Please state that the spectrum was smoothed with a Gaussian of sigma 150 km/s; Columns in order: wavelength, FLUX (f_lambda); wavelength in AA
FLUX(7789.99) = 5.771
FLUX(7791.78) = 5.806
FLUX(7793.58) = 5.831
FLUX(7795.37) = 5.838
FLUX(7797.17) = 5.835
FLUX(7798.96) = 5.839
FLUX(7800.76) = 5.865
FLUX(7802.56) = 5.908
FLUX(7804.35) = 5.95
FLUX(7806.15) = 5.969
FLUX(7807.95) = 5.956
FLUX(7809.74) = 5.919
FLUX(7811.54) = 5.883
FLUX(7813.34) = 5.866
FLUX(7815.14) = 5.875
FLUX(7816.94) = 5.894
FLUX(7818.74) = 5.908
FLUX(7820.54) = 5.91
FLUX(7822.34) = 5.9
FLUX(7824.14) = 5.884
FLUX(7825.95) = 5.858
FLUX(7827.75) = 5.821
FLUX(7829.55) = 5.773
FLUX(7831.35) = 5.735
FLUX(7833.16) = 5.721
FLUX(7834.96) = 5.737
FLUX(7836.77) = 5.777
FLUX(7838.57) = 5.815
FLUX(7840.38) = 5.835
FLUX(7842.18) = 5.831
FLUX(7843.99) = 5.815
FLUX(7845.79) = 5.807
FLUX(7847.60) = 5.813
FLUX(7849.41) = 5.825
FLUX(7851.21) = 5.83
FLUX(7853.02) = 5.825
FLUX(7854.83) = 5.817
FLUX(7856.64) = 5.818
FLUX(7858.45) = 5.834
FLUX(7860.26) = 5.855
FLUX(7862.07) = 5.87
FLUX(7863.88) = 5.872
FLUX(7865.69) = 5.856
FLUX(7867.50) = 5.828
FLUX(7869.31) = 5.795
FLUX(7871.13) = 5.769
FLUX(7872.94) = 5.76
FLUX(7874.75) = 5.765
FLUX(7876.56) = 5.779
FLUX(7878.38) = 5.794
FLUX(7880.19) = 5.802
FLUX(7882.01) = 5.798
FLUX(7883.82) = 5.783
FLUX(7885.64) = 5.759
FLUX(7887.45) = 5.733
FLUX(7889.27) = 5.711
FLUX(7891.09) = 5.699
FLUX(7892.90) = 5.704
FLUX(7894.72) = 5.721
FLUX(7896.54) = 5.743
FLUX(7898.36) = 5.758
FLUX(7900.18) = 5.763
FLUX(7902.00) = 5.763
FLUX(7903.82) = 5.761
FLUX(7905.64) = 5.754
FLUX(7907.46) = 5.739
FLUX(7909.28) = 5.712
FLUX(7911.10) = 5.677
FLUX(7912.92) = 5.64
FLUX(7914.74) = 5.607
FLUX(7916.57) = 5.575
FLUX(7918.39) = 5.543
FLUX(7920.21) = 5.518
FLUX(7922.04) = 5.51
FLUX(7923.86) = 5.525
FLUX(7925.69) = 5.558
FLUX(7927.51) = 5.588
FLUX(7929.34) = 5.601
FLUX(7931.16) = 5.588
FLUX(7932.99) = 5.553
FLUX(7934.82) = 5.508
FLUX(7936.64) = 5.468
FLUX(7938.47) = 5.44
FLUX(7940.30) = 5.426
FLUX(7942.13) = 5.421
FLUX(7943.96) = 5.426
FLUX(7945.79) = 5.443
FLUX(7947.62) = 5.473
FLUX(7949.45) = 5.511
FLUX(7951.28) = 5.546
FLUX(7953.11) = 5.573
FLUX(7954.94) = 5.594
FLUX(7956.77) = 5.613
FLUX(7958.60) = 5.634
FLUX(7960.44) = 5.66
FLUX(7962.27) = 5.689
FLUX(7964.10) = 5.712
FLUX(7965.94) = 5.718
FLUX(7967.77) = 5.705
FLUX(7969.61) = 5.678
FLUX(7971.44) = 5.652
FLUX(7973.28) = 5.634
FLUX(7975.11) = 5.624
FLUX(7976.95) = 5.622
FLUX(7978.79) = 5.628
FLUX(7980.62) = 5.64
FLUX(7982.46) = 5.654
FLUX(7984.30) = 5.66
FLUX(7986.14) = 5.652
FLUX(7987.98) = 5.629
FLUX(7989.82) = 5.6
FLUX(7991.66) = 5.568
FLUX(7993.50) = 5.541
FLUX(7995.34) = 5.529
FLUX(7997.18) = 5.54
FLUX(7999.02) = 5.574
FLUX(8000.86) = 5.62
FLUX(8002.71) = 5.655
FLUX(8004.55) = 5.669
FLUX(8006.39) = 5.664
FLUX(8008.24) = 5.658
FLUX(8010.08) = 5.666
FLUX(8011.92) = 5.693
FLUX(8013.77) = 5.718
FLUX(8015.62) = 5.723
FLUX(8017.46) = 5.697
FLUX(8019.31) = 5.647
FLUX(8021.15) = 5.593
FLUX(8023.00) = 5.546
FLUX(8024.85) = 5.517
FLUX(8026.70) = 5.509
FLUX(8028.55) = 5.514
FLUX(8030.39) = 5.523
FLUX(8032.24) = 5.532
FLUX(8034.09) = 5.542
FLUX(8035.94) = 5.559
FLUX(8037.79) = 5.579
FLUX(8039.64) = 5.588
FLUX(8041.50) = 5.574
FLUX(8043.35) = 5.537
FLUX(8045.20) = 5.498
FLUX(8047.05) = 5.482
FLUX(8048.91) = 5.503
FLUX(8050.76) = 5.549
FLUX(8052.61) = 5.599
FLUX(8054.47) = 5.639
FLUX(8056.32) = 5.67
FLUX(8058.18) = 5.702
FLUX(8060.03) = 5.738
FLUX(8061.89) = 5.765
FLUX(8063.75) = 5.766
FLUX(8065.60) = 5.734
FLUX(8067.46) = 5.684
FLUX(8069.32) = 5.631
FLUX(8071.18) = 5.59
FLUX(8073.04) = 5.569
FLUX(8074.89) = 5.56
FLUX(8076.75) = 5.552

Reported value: 0.9 AA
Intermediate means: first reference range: 5.82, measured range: 5.57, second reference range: 5.6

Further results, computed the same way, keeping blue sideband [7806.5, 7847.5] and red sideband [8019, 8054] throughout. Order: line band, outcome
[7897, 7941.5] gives 0.8 AA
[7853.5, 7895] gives -0.1 AA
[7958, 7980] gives -0.1 AA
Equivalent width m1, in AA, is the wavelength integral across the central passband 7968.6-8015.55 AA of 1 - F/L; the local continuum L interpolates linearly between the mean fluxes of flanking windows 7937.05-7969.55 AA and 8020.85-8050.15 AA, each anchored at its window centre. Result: -0.7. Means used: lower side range 5.56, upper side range 5.54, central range 5.63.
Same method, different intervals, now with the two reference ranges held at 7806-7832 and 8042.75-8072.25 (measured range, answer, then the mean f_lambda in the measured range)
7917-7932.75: 0.58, 5.56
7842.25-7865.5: 0.03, 5.83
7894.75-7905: 0.07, 5.75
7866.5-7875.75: 0.06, 5.79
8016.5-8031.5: 0.26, 5.57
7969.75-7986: 0.20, 5.64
